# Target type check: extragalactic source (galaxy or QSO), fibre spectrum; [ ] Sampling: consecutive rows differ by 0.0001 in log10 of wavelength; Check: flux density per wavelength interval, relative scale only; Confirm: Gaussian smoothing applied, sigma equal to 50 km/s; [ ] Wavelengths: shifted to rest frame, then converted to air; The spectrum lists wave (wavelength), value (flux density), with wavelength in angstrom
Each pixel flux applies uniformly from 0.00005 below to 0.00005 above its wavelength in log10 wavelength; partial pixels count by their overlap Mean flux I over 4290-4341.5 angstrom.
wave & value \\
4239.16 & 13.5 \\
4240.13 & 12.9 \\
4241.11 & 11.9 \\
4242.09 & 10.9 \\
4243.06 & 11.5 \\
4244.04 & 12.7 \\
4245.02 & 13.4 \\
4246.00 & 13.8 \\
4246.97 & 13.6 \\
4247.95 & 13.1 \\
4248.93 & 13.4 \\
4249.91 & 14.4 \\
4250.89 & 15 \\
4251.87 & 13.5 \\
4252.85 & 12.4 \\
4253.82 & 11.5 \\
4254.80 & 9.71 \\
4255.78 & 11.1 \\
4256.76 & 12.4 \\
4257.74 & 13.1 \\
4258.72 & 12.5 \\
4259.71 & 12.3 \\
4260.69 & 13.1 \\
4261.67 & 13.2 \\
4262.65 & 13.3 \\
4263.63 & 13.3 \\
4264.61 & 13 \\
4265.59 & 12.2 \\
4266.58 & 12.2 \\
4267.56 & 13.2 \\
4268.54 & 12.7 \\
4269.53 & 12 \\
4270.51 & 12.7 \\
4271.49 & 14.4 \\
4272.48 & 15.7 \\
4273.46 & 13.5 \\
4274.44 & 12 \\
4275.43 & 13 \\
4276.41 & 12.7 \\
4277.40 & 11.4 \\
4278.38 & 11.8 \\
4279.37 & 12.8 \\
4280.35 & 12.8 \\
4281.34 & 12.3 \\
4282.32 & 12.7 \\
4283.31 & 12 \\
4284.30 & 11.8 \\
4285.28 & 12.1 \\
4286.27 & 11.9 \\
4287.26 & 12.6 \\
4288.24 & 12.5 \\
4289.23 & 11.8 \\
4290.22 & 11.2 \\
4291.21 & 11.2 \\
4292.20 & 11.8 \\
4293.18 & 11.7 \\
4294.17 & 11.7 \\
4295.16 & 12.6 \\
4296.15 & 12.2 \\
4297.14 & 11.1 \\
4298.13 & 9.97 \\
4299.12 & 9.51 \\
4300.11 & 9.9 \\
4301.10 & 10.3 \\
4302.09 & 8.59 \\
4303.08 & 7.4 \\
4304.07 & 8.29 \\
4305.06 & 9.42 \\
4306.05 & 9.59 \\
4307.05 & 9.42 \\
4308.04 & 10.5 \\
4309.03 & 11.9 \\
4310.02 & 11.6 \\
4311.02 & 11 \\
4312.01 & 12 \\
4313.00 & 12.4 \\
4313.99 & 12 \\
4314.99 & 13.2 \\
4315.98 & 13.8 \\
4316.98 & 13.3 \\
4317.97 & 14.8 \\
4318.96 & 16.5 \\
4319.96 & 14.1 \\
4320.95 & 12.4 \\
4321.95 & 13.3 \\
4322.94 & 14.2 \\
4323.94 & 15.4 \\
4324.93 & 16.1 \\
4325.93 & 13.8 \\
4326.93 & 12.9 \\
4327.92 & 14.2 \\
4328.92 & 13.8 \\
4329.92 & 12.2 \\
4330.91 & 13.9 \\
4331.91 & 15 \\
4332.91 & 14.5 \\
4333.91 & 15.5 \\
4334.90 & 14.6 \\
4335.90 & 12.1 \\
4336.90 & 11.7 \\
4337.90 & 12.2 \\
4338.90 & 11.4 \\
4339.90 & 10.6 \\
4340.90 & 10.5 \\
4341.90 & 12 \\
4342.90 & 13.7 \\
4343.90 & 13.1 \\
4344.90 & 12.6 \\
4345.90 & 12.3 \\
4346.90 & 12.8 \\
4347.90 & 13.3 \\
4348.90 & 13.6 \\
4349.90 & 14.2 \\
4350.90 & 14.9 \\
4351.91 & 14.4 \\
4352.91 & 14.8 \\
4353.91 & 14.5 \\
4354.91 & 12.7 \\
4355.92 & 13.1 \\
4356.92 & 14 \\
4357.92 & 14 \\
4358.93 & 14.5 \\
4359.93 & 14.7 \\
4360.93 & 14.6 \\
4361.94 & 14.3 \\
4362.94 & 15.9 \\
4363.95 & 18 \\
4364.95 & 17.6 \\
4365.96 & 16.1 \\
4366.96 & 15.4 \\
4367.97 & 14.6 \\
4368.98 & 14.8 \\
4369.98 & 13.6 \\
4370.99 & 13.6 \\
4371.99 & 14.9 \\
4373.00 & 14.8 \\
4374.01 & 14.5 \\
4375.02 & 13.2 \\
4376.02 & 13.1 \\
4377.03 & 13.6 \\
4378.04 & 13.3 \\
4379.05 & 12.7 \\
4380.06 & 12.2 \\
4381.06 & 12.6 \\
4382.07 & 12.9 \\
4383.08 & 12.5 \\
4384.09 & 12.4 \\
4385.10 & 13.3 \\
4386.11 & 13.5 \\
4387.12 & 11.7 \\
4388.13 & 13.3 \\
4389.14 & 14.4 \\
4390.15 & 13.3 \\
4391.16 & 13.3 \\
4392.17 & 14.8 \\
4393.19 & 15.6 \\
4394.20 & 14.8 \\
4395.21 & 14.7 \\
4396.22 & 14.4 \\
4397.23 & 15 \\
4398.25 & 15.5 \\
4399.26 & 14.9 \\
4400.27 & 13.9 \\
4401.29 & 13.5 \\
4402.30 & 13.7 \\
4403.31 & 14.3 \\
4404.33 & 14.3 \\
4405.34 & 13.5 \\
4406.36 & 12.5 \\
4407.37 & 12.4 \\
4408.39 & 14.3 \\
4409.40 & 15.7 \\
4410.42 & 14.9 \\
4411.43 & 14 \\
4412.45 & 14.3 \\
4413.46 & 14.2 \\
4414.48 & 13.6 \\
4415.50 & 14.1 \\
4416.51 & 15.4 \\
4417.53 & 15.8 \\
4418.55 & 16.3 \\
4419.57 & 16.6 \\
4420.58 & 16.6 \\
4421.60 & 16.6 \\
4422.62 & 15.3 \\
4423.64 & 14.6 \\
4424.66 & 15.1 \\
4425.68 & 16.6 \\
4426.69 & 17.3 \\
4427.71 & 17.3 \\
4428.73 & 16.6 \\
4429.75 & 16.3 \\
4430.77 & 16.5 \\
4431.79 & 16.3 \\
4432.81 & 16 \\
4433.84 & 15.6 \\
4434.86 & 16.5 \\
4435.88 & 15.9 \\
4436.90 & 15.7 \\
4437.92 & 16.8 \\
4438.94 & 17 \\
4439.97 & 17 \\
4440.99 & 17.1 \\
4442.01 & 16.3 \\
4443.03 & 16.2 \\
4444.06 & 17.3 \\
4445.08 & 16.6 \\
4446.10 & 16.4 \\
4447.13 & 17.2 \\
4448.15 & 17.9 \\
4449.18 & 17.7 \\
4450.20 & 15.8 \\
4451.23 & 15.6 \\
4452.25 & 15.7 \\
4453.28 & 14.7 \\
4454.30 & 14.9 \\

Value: 12.2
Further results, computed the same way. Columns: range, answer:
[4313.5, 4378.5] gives 13.9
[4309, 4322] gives 13.1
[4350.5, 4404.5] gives 14.2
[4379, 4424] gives 14.2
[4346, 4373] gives 14.5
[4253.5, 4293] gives 12.4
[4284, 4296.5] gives 11.9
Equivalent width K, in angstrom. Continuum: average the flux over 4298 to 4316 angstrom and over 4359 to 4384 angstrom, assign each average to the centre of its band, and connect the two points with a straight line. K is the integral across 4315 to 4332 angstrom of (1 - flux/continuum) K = -3.9 angstrom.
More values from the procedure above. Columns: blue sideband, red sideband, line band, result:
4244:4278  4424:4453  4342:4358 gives 1.2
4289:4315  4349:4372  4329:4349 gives 0.5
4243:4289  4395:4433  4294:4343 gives 4.8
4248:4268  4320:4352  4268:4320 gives 4.6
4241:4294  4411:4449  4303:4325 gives 2.1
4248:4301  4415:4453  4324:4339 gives 0.1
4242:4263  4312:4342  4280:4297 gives 1.4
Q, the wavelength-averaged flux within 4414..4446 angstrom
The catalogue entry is 16.2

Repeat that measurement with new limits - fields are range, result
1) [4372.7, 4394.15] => 13.4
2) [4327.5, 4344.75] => 13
